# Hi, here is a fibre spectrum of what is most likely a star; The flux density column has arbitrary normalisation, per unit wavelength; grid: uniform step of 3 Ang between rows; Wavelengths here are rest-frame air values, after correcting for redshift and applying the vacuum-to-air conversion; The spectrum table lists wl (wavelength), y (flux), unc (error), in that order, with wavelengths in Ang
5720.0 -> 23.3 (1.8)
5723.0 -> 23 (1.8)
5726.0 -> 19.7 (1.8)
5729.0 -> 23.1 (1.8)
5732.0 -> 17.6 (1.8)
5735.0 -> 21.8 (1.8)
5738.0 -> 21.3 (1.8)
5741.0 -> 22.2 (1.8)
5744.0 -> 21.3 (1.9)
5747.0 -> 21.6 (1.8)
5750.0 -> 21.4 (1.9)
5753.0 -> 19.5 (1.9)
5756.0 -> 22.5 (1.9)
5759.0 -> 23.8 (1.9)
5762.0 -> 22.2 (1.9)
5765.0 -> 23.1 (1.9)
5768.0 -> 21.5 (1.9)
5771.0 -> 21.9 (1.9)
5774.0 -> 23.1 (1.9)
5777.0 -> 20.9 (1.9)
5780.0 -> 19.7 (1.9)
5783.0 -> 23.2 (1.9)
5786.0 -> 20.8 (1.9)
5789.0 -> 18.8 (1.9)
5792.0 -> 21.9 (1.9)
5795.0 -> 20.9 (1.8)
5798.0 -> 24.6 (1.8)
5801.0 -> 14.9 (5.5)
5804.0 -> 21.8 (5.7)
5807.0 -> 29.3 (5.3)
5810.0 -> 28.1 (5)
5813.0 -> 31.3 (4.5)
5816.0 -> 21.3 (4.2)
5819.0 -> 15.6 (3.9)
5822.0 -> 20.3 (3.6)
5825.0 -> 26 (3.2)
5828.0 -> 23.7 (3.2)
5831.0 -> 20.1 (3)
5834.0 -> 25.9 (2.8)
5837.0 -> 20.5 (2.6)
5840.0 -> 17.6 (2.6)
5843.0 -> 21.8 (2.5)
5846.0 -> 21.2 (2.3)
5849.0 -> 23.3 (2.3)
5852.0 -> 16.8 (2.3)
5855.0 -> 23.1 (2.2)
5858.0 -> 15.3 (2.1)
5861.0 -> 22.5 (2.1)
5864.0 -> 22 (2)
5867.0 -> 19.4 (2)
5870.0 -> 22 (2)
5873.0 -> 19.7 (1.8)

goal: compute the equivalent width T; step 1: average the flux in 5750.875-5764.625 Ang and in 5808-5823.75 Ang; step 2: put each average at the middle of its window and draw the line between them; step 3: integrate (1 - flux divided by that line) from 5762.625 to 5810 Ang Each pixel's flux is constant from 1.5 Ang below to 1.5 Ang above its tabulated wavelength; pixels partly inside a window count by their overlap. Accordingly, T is 1.7 Ang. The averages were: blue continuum 22.1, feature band 22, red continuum 23.6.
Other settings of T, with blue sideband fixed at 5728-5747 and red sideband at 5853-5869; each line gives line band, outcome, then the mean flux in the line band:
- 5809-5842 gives -3.26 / 22.7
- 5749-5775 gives -1.32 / 22.1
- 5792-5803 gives 0.19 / 20.5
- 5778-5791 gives 0.13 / 20.7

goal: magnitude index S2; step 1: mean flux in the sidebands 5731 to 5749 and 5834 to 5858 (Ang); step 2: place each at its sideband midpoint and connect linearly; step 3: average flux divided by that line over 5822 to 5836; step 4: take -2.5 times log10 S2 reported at -0.134 mag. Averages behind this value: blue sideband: 21.1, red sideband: 20.6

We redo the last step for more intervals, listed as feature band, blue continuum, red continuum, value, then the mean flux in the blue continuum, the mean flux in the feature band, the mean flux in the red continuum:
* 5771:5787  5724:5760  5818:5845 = -0.013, 21.3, 21.6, 21.4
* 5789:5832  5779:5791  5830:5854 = -0.095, 20.7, 22.7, 21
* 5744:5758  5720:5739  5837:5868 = -0.013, 21.3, 21.3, 20.3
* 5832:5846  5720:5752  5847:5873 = -0.037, 21.4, 21.4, 20.5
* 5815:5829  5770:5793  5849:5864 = -0.036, 21.3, 21.3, 20.1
